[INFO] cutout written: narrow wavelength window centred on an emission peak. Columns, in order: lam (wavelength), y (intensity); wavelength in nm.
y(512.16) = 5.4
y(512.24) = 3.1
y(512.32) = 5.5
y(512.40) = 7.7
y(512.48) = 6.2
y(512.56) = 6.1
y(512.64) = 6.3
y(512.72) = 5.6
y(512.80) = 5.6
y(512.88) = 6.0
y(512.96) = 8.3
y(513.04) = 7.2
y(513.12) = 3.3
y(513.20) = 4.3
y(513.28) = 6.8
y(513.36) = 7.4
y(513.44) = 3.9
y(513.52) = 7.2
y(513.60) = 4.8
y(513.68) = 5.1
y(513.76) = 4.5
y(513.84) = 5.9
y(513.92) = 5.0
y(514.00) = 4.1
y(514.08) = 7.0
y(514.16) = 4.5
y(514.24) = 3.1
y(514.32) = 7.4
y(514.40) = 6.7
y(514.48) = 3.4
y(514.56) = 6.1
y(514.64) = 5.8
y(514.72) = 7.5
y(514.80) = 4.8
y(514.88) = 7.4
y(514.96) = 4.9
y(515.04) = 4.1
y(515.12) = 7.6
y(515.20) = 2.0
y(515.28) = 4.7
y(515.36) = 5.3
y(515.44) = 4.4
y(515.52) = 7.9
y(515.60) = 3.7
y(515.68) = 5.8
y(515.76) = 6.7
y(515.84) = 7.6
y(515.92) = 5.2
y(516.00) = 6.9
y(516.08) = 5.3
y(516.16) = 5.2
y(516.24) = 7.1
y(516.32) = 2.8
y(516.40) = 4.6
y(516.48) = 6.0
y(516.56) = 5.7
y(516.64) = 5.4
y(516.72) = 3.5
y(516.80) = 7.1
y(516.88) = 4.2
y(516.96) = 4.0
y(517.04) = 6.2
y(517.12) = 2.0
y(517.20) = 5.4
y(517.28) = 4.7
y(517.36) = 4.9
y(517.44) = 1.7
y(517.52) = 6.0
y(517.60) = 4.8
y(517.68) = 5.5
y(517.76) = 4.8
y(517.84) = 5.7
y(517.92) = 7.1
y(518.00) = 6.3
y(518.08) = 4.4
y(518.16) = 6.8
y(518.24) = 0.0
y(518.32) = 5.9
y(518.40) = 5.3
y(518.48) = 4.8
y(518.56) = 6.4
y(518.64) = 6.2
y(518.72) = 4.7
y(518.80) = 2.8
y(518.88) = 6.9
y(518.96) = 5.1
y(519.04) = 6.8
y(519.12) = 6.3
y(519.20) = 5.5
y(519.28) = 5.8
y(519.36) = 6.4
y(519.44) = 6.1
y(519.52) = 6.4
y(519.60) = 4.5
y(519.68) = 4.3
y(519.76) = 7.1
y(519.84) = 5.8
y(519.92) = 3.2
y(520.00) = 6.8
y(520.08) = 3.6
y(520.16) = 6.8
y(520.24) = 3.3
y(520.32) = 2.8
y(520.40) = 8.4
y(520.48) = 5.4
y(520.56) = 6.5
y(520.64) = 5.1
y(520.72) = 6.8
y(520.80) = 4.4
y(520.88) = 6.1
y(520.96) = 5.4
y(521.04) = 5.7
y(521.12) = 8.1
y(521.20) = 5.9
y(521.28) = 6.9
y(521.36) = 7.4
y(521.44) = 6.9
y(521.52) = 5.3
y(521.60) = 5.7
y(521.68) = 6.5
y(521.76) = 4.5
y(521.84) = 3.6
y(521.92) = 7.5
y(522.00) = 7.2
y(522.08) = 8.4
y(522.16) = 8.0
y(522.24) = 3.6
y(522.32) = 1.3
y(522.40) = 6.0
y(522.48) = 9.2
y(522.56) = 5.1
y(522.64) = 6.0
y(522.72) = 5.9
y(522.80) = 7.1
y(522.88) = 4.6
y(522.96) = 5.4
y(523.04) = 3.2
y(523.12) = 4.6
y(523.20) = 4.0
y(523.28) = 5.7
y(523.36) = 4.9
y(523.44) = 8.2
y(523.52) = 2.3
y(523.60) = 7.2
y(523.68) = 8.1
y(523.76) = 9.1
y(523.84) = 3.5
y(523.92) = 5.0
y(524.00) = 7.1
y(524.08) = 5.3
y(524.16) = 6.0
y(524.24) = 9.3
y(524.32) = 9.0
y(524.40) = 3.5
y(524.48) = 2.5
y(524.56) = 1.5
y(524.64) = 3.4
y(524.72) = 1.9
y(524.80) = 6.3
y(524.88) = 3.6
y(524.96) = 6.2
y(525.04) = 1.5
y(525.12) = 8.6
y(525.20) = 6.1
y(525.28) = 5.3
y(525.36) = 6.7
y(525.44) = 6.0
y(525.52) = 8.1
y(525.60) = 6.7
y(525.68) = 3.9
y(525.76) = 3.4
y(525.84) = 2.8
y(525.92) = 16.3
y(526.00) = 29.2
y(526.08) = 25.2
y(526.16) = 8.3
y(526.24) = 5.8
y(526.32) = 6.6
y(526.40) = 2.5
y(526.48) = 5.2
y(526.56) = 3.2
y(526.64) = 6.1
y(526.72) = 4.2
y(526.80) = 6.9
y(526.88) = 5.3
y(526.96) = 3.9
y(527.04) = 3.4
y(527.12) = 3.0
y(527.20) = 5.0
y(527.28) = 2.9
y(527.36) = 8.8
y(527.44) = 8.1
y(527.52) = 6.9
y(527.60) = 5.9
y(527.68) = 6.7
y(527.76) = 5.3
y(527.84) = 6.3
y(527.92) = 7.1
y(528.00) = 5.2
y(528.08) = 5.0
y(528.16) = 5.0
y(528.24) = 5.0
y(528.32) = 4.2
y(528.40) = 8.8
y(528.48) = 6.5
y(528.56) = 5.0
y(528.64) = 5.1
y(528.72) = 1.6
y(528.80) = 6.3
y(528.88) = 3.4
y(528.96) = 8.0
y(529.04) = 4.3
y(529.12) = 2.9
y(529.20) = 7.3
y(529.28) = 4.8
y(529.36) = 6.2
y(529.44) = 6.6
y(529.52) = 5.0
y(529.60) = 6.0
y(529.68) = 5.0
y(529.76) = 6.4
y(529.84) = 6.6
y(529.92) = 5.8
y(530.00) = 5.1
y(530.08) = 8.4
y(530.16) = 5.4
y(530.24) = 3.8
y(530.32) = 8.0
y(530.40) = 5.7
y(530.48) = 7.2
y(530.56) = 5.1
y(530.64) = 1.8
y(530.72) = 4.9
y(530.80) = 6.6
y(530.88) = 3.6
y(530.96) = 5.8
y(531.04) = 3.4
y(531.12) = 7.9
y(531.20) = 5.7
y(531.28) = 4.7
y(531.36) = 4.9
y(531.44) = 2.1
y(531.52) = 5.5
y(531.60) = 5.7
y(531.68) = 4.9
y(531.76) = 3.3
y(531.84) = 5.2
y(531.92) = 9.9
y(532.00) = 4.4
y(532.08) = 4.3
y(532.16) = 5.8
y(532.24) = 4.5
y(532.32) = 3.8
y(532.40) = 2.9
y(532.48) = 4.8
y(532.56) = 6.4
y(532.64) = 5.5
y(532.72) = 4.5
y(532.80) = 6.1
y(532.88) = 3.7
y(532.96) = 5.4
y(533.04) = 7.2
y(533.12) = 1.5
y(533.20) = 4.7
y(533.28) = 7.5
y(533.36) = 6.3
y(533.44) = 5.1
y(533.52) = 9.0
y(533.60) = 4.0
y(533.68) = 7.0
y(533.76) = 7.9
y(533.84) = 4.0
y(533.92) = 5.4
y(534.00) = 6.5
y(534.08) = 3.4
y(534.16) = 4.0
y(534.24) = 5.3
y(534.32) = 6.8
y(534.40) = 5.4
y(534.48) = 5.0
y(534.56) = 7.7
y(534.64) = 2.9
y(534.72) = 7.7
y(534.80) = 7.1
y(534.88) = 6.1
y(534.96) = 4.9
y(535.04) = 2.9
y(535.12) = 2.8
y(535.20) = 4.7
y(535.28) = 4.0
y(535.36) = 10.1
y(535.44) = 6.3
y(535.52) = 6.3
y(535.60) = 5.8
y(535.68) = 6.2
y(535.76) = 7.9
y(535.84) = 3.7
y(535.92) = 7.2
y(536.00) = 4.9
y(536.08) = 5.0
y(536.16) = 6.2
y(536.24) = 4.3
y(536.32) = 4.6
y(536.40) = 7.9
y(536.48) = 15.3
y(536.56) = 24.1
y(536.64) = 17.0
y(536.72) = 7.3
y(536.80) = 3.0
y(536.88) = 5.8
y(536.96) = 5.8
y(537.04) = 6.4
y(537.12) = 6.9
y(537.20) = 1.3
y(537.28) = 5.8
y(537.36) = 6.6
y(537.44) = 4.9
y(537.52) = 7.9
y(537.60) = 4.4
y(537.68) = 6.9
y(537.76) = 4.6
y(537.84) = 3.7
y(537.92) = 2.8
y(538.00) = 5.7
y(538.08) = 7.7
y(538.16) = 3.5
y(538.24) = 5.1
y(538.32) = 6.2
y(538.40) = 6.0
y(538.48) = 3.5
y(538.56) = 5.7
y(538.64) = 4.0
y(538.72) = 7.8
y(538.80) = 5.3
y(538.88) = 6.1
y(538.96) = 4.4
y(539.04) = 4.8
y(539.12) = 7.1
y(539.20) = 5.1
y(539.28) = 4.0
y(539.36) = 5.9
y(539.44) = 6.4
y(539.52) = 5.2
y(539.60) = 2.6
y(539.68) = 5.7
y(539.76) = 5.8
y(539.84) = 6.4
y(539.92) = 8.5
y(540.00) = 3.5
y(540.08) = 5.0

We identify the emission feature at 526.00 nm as Hbeta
